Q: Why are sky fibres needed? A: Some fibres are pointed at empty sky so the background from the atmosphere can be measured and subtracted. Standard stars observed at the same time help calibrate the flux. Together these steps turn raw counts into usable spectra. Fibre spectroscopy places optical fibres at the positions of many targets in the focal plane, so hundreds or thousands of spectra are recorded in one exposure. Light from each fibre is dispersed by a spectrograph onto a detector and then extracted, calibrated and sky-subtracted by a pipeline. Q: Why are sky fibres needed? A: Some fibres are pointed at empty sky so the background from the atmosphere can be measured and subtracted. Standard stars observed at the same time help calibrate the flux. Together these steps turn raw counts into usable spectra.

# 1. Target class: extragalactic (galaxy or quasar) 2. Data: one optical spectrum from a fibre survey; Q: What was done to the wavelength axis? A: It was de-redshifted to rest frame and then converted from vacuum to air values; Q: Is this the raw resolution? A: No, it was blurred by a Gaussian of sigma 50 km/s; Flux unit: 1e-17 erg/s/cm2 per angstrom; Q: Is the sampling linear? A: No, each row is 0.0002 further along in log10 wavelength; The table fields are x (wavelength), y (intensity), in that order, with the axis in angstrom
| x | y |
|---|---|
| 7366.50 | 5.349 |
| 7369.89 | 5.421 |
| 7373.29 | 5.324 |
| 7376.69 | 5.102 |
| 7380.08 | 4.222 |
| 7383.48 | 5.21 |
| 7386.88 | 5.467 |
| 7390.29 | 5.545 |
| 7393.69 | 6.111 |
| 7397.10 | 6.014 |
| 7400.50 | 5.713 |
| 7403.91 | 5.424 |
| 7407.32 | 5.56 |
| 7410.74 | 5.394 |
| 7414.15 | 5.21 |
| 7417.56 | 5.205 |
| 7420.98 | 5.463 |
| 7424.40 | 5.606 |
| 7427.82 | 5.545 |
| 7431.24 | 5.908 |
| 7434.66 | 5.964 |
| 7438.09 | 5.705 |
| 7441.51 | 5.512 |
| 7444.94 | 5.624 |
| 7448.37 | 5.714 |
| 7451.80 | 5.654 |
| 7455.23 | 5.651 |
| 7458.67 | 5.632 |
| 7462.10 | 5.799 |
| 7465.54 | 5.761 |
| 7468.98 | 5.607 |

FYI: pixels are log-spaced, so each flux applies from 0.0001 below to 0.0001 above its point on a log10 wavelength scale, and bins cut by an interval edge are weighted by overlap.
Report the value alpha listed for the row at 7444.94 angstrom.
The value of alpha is 5.624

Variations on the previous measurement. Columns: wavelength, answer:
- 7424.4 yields 5.606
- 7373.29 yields 5.324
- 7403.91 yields 5.424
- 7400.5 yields 5.713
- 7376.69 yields 5.102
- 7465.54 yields 5.761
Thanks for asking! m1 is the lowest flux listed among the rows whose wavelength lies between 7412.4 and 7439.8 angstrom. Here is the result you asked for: 5.205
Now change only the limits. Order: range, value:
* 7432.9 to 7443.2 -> 5.512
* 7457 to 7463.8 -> 5.632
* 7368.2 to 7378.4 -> 5.102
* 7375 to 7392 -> 4.222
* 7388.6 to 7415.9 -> 5.21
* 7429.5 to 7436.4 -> 5.908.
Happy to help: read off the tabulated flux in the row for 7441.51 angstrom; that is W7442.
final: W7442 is 5.512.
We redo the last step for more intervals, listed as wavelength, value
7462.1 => 5.799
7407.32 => 5.56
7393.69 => 6.111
